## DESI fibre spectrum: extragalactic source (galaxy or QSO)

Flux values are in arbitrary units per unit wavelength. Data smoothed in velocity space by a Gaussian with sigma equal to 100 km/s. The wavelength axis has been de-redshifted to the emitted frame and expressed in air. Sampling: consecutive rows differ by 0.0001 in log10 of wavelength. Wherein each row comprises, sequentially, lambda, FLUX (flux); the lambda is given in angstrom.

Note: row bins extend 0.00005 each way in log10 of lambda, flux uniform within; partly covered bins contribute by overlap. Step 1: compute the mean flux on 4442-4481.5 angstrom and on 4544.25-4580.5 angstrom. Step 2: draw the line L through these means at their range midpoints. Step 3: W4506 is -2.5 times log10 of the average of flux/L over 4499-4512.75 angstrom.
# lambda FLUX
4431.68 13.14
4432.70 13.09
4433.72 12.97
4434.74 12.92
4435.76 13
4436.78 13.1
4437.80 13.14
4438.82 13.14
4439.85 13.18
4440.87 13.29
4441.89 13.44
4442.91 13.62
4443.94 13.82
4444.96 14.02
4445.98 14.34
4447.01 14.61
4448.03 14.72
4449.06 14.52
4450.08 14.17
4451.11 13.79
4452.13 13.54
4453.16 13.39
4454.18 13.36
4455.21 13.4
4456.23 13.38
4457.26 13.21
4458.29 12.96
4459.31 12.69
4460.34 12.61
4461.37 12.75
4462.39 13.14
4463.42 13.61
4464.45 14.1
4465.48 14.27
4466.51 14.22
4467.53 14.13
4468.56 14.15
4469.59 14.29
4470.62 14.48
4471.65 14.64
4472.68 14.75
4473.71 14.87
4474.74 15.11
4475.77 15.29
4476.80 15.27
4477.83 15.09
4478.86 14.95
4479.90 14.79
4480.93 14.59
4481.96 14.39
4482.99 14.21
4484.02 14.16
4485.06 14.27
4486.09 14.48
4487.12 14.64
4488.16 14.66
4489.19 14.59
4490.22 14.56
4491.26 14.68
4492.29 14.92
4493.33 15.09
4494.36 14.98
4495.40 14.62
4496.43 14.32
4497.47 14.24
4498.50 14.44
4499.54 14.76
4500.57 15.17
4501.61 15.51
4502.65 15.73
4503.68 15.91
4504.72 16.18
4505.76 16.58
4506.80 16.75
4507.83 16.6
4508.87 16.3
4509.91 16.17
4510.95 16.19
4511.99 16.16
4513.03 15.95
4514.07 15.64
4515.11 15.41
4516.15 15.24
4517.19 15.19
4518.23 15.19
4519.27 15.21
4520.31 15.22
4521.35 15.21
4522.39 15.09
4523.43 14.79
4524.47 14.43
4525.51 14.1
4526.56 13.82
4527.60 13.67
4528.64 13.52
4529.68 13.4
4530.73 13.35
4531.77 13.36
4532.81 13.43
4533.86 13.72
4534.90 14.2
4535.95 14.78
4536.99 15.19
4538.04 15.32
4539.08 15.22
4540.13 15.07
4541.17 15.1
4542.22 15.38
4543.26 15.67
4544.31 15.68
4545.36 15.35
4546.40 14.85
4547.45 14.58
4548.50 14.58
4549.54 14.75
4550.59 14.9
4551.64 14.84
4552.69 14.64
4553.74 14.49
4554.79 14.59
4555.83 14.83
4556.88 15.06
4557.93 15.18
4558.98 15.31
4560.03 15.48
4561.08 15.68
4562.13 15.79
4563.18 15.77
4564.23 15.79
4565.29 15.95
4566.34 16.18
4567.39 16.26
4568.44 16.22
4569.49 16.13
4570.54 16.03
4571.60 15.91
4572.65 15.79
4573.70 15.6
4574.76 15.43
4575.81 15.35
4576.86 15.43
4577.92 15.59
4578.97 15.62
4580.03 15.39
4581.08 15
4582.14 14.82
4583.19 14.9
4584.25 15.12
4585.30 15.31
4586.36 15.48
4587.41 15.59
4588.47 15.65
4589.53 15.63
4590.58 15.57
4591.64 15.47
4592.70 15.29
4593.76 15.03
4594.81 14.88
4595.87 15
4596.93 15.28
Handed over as -0.10 mag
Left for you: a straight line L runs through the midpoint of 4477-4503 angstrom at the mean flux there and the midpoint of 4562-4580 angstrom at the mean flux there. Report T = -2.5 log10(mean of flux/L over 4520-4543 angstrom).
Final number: 0.06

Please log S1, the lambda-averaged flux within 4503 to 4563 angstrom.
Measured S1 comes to 15.1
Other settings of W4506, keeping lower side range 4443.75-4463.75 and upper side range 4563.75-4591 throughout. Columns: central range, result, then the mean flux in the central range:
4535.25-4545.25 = -0.017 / 15.2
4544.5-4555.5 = 0.027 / 14.8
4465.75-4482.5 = -0.057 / 14.7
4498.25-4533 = -0.039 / 15.1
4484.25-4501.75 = -0.033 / 14.7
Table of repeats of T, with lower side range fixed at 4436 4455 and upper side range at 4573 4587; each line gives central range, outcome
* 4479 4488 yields -0.022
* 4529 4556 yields 0.016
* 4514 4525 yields -0.039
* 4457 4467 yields 0.045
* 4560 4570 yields -0.056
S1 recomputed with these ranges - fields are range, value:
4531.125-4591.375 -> 15.2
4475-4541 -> 14.9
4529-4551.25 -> 14.7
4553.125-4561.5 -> 15.1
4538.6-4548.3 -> 15.2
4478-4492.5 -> 14.6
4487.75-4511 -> 15.3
